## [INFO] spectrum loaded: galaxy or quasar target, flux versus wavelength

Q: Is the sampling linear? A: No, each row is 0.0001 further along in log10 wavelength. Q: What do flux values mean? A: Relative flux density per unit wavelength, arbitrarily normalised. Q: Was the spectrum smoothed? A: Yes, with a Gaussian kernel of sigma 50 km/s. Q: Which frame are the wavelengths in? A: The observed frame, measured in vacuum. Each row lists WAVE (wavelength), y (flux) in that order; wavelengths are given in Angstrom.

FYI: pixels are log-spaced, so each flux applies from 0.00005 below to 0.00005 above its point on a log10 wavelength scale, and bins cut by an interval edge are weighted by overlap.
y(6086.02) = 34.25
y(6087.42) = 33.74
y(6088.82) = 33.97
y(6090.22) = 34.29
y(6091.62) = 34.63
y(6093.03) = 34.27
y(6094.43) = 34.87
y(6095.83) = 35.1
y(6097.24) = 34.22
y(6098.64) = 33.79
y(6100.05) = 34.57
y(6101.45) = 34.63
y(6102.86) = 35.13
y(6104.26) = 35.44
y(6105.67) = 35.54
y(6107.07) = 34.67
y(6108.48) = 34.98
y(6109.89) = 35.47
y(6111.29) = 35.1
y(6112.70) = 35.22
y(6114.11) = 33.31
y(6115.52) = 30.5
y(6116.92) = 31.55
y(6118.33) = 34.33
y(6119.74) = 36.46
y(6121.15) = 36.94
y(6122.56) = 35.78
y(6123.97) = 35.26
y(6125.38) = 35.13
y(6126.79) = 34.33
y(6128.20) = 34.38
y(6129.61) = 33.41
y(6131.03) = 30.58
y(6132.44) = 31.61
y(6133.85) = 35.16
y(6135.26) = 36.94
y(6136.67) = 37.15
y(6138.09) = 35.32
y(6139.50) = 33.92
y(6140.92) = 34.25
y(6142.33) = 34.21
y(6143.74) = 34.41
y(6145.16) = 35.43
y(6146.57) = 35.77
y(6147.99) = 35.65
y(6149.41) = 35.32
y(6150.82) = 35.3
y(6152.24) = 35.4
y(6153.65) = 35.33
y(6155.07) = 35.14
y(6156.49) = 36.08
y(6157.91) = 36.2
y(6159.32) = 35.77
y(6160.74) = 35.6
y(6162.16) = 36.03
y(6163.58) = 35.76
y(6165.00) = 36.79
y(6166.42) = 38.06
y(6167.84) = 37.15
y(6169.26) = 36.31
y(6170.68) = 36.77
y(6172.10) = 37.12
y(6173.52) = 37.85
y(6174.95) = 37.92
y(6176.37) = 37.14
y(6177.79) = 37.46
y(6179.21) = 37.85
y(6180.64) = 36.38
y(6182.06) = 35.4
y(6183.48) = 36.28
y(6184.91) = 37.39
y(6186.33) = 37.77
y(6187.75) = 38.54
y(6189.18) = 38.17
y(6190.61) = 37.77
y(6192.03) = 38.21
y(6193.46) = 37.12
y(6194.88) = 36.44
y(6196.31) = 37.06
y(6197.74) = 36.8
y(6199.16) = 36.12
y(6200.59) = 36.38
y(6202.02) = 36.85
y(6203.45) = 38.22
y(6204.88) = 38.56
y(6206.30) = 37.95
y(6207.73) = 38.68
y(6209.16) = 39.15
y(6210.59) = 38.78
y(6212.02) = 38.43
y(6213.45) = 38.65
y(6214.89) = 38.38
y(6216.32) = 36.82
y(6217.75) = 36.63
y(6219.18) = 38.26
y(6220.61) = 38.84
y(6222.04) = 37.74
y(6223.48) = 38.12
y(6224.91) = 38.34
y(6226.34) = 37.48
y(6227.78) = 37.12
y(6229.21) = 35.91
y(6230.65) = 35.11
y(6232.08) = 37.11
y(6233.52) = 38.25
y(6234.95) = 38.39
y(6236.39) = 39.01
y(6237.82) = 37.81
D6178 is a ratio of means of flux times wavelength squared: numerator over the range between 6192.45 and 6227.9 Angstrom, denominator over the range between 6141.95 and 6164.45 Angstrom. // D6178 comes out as 1.1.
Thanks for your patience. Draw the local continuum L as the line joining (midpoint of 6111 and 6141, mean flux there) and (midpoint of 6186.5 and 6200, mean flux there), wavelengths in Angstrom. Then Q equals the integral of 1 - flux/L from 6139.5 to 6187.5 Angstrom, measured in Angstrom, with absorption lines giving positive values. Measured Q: -0.21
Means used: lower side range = 34.4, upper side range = 37.4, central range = 36.2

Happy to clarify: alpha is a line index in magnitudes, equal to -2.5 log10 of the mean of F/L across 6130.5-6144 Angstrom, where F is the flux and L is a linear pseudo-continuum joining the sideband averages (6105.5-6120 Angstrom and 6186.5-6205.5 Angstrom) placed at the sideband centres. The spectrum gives 0.02 mag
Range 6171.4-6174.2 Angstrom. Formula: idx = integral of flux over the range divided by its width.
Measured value 37.5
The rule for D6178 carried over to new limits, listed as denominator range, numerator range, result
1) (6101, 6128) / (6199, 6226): 1.13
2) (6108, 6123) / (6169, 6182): 1.10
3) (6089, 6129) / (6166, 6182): 1.10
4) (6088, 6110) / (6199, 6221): 1.13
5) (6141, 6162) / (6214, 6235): 1.08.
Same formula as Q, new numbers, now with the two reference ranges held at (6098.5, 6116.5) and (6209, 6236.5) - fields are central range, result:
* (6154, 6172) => -0.13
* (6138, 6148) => 0.20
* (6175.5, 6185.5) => -0.08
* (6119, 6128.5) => -0.16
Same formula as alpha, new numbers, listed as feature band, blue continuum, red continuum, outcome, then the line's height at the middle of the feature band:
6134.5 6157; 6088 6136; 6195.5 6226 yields 0.01 mag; 35.6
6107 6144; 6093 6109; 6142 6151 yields 0.02 mag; 35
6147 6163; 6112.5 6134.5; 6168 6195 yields 0.00 mag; 35.8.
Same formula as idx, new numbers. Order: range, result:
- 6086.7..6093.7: 34.2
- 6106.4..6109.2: 34.7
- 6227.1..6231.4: 36.1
